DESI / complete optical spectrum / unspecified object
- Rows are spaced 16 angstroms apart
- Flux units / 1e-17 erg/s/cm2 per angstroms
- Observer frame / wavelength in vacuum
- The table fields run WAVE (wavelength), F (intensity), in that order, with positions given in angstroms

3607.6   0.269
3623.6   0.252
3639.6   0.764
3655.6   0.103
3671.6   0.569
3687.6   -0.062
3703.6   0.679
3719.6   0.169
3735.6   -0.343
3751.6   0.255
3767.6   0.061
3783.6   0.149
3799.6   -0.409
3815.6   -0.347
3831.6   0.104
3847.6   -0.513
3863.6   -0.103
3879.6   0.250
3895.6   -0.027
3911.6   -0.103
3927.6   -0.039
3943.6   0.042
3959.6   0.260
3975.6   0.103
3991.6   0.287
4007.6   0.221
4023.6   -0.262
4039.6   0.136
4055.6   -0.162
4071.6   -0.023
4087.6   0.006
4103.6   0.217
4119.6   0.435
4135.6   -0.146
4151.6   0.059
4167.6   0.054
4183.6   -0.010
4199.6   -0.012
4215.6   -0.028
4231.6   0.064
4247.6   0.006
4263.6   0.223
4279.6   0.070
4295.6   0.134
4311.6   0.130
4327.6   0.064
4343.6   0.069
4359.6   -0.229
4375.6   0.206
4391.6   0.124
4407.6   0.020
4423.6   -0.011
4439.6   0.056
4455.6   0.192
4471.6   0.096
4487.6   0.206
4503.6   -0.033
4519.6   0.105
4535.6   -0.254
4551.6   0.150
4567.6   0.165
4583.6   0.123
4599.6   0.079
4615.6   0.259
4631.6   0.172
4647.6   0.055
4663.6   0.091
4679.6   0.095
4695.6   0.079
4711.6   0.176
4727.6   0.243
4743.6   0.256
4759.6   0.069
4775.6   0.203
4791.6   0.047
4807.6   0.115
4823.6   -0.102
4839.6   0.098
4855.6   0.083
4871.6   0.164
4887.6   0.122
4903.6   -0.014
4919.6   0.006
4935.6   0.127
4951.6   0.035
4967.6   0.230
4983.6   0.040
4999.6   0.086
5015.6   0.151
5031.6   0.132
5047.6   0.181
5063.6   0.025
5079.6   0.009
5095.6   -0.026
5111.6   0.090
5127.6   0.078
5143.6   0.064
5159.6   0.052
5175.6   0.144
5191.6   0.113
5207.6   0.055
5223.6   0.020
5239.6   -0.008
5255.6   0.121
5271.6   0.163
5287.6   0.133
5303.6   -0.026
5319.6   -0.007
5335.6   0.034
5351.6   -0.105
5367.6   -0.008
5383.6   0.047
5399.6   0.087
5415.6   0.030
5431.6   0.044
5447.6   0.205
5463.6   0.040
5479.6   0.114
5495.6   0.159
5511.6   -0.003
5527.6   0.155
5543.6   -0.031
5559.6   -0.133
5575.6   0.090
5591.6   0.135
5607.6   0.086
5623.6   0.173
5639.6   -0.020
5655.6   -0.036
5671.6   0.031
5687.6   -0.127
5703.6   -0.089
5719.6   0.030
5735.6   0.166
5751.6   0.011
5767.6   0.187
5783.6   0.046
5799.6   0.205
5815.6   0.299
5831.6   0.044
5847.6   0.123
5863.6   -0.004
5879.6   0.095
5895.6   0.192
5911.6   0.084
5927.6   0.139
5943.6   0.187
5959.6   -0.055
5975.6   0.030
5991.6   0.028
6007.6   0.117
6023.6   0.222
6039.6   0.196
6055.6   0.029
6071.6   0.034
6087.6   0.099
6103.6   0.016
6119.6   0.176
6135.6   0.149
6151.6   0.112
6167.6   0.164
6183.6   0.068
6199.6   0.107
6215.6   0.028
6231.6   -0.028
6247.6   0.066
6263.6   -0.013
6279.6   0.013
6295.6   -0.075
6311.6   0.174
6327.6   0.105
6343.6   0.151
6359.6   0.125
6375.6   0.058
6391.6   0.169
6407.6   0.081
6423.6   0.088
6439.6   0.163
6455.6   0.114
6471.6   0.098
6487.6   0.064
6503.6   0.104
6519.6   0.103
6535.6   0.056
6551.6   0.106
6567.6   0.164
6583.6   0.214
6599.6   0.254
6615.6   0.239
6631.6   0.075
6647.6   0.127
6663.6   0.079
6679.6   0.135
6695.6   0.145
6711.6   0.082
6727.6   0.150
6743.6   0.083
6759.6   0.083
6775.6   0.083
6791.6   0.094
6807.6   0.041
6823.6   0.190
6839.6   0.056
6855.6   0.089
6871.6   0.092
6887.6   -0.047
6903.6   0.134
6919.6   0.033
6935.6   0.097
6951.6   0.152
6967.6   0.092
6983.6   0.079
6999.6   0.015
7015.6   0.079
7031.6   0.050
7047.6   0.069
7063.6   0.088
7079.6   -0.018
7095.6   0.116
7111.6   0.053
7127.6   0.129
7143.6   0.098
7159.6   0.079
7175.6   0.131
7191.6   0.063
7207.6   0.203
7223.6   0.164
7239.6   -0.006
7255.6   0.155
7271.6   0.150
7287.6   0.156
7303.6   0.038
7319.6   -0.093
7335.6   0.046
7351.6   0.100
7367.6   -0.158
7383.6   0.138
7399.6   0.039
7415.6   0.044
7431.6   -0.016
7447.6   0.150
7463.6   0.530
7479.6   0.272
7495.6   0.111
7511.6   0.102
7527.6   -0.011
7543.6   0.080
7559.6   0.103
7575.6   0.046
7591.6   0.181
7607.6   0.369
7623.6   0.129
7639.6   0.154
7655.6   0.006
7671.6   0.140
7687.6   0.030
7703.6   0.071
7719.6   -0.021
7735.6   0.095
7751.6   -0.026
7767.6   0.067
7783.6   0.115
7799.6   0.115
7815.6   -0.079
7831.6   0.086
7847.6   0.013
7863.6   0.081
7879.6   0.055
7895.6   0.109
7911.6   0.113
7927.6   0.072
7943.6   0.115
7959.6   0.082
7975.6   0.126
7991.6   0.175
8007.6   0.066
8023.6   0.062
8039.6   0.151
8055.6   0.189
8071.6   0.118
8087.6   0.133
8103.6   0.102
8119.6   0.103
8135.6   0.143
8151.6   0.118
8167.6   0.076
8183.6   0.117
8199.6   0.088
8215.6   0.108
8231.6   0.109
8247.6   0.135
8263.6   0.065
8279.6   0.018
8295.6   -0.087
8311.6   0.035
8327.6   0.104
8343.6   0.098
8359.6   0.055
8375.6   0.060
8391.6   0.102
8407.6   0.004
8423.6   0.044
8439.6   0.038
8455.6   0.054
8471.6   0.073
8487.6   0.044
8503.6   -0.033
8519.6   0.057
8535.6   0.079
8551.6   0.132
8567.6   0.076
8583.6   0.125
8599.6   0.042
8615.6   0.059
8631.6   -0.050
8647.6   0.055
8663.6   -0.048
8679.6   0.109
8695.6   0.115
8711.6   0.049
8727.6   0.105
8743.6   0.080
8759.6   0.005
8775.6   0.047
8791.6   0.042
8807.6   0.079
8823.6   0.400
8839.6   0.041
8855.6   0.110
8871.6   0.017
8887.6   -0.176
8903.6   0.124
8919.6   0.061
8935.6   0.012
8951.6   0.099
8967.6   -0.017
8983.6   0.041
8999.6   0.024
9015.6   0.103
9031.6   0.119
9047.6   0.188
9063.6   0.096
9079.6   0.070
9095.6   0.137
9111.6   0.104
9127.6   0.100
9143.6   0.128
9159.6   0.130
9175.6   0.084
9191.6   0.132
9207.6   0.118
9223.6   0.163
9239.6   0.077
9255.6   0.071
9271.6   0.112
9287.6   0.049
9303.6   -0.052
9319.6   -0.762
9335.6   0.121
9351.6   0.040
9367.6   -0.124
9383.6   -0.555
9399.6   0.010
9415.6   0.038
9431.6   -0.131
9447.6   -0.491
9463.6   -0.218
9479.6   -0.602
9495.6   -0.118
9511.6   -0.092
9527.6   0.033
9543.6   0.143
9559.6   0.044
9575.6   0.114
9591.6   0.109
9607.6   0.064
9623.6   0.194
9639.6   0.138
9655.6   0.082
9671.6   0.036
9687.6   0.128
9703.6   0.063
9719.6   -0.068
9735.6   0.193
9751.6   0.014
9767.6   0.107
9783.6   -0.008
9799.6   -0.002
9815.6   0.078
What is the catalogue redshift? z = 1.00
